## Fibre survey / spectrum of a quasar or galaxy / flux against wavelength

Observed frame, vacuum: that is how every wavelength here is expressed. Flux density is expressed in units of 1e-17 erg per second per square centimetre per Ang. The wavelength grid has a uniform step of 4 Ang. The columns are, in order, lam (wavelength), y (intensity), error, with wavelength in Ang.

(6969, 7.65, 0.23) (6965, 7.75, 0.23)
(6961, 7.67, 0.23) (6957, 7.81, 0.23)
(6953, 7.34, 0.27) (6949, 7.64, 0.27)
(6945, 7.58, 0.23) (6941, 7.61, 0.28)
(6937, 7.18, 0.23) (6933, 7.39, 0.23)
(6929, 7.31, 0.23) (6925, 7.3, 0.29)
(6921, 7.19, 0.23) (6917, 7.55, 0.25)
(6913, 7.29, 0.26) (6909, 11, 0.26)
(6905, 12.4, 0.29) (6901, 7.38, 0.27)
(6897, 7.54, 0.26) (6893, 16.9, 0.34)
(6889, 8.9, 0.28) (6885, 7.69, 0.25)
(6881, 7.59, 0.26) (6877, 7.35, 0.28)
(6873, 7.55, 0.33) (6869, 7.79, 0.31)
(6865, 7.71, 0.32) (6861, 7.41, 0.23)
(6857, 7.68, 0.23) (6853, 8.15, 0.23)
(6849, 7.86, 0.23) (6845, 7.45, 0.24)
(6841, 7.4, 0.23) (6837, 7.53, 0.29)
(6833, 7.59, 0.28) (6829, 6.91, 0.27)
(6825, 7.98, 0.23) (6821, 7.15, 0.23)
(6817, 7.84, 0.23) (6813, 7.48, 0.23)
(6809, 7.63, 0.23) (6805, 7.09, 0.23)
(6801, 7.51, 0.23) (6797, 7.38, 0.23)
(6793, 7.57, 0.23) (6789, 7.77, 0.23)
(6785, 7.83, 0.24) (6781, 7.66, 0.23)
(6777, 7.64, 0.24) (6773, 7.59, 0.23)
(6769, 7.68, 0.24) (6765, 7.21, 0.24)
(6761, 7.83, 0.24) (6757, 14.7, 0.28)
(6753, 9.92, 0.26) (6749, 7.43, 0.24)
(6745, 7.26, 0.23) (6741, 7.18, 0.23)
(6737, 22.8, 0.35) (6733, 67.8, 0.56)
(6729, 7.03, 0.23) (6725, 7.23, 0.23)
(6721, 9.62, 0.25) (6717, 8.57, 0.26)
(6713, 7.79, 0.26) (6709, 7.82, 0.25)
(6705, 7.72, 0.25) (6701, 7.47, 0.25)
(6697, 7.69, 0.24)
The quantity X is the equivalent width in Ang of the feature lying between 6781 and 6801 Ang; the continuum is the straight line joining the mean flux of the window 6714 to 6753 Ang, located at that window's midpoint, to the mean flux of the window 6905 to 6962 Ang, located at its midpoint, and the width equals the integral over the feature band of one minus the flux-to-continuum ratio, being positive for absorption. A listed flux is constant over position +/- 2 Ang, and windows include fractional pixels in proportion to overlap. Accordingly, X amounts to 8.6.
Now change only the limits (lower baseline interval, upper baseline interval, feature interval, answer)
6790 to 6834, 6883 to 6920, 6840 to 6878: 4.0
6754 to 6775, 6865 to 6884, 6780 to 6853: 7.0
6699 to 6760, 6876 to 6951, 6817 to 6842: 7.5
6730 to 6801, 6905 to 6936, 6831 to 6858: 6.7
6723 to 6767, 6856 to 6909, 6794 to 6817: 9.1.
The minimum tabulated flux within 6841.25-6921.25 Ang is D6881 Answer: 7.19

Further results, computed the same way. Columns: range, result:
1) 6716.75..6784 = 7.03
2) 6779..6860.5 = 6.91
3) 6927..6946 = 7.18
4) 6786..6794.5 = 7.57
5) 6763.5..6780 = 7.21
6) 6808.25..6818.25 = 7.48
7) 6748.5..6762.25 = 7.43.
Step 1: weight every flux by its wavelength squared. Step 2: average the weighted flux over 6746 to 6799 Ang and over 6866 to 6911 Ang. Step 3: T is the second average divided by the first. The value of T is 1.15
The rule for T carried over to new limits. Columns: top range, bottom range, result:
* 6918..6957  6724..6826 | 0.72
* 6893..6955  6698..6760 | 0.66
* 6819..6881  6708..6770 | 0.59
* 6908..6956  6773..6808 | 1.05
